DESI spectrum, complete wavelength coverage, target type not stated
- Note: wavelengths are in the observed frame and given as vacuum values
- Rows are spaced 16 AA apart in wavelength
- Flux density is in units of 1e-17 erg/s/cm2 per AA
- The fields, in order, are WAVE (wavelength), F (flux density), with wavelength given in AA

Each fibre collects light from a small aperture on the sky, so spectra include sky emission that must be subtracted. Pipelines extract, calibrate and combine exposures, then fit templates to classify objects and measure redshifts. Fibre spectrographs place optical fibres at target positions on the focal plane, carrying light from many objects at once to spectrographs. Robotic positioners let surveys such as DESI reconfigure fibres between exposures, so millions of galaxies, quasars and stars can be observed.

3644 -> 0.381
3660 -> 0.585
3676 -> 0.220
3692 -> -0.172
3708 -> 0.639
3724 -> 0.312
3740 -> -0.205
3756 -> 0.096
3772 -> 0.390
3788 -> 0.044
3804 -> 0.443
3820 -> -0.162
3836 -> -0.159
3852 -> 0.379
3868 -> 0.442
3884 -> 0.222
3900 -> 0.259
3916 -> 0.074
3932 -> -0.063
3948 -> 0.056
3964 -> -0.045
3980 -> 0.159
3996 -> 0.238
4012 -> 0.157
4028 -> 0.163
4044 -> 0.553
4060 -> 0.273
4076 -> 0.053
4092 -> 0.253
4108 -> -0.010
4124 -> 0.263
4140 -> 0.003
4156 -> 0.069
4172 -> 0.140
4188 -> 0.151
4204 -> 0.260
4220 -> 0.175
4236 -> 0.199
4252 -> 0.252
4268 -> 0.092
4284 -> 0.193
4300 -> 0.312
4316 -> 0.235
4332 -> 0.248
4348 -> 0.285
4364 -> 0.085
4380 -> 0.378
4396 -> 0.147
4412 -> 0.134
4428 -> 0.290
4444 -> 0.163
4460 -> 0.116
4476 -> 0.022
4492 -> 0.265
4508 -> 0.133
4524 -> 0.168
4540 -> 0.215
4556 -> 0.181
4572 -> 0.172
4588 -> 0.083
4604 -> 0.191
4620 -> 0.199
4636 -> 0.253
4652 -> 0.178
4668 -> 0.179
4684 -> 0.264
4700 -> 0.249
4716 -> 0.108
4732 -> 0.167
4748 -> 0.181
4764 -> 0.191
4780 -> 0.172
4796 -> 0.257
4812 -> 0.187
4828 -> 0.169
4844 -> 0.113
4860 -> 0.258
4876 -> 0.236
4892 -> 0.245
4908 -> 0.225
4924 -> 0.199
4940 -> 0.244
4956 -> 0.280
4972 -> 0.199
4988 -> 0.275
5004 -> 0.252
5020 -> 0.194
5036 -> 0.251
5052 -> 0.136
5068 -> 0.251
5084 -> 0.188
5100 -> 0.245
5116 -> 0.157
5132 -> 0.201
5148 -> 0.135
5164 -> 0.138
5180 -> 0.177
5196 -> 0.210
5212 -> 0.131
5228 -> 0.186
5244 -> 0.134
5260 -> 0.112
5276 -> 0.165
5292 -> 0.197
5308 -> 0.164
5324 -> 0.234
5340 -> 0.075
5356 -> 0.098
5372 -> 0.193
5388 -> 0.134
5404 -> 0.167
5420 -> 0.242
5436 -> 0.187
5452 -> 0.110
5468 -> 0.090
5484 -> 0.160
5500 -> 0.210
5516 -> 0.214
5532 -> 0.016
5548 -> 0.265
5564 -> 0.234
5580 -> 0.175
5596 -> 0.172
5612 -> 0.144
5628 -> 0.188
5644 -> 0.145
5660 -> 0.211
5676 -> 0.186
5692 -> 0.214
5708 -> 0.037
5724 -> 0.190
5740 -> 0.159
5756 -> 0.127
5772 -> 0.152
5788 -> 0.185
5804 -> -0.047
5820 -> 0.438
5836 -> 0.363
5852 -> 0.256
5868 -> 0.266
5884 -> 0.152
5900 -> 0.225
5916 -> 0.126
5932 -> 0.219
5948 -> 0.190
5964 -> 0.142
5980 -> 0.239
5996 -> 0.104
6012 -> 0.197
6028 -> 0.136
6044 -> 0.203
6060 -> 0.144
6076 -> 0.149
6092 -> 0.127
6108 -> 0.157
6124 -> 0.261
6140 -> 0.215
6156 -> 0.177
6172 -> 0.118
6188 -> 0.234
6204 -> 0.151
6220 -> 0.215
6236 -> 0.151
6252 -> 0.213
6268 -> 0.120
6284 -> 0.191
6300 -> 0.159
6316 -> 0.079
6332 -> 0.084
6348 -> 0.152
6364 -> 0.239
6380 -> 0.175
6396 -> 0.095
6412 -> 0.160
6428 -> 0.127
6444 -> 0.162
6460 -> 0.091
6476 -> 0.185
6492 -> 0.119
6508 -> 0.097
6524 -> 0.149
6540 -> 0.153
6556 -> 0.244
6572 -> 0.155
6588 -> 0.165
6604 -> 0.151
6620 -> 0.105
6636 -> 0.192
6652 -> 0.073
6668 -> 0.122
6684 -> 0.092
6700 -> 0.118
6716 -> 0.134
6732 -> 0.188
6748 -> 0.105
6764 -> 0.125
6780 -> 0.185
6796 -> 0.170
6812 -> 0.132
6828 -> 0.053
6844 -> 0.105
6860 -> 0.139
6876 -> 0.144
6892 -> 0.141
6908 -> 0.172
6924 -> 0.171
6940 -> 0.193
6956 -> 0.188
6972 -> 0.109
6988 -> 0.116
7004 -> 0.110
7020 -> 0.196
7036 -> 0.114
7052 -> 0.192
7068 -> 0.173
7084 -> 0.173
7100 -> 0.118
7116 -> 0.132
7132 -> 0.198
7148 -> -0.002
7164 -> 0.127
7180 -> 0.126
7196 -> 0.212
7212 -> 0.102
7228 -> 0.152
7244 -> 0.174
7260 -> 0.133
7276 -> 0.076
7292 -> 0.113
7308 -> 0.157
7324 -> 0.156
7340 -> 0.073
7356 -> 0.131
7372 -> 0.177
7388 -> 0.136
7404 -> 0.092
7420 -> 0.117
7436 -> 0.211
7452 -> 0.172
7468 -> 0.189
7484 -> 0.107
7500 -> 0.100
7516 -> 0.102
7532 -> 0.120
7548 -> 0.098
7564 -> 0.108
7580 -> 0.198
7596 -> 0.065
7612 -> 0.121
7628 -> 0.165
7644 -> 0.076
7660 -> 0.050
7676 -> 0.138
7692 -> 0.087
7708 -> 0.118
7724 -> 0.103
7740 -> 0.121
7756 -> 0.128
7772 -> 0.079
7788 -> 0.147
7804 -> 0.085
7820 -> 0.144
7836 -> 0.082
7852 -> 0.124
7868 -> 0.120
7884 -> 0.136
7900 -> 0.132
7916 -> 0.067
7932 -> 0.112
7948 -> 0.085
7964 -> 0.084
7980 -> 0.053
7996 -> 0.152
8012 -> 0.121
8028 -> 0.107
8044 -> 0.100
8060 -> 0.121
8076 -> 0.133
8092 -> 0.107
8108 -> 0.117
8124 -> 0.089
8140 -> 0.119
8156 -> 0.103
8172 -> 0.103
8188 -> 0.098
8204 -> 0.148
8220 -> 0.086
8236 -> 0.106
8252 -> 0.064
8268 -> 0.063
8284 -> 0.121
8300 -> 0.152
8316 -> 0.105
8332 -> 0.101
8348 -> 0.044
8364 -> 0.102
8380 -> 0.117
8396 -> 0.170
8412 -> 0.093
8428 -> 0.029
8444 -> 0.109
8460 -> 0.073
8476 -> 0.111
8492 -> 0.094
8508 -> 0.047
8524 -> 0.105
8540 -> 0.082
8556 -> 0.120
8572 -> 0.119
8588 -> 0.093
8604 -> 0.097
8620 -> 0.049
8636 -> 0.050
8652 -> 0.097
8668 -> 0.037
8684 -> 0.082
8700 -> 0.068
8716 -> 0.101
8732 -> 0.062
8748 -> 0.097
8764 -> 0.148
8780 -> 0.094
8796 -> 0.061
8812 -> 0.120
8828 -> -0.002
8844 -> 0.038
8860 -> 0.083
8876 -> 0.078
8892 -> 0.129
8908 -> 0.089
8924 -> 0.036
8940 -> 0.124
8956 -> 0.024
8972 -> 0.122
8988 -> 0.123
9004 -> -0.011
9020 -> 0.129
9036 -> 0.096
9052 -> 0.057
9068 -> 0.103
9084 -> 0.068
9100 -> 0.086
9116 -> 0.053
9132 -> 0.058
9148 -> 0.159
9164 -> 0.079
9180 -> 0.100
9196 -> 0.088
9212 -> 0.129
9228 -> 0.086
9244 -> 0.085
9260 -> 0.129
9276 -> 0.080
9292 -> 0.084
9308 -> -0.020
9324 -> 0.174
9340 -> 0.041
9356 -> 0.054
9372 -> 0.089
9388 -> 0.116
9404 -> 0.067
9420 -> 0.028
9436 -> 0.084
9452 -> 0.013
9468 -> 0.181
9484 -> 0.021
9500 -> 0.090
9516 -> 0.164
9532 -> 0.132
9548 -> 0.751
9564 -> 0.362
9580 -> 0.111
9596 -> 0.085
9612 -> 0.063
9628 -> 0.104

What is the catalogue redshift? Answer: 1.56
